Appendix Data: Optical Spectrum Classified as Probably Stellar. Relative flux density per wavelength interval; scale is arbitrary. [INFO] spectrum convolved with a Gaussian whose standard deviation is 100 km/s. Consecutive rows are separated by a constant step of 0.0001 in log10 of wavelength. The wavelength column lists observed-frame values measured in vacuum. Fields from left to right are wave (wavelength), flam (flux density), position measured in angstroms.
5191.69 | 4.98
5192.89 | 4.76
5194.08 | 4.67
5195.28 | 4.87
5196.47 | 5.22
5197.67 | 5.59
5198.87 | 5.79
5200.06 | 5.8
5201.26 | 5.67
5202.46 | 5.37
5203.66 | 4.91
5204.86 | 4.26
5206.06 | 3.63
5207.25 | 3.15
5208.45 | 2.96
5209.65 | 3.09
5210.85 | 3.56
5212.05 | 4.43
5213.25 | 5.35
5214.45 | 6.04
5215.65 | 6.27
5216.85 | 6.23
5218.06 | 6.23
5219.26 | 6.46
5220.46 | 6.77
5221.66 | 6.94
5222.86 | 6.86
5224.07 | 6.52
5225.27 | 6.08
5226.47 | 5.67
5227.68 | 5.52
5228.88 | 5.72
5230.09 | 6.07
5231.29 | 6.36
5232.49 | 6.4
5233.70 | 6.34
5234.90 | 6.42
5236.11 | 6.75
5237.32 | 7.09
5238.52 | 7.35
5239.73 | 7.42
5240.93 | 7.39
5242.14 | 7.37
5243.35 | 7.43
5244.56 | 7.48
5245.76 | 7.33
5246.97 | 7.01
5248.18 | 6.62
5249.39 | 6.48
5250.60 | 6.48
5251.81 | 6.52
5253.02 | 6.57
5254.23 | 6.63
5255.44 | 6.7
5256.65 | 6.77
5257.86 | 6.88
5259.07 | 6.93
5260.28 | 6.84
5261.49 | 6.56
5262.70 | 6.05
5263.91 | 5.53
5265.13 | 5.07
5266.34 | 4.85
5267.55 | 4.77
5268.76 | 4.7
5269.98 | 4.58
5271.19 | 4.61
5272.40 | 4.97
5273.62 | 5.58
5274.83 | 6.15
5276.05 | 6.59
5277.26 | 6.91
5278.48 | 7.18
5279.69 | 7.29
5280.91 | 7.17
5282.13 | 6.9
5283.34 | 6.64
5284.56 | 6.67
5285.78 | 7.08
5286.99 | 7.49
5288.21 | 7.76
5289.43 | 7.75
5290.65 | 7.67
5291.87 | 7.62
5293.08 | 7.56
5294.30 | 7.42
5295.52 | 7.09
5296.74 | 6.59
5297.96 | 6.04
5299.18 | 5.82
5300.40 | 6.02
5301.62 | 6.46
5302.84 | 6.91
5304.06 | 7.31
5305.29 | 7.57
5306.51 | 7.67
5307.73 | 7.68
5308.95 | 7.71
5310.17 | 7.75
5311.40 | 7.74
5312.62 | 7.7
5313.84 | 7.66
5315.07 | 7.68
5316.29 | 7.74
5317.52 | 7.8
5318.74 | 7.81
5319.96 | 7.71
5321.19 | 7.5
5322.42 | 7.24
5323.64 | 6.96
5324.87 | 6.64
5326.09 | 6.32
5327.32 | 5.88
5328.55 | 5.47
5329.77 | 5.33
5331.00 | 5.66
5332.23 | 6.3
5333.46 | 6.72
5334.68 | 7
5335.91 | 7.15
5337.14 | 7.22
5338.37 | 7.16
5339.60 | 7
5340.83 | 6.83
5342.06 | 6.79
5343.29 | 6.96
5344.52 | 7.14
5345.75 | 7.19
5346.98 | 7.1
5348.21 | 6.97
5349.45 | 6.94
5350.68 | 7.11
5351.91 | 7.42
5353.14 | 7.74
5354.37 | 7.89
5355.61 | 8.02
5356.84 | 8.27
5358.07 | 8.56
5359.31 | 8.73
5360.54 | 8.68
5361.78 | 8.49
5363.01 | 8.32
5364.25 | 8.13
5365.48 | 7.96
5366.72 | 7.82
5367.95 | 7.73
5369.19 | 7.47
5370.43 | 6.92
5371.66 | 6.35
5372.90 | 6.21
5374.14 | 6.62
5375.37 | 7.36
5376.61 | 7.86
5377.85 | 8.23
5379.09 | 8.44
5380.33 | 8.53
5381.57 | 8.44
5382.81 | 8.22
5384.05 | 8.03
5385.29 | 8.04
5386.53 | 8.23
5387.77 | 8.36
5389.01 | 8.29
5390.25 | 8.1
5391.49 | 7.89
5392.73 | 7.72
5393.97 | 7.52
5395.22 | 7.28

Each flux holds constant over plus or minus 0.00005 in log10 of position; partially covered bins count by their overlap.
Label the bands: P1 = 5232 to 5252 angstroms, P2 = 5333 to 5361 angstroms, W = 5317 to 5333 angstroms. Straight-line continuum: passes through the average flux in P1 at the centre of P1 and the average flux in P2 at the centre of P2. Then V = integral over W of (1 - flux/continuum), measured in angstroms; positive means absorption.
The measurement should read 1.4 angstroms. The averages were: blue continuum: 6.94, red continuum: 7.42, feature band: 6.66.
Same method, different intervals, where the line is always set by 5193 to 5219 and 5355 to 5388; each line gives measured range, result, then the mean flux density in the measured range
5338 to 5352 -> 0.8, 7.03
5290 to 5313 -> -1.8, 7.17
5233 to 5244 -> -3.1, 7.05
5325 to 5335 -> 1.5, 6.09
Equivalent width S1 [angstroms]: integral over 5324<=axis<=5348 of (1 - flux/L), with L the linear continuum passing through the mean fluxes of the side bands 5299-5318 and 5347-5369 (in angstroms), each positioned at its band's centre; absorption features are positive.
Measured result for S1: 3.2 angstroms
